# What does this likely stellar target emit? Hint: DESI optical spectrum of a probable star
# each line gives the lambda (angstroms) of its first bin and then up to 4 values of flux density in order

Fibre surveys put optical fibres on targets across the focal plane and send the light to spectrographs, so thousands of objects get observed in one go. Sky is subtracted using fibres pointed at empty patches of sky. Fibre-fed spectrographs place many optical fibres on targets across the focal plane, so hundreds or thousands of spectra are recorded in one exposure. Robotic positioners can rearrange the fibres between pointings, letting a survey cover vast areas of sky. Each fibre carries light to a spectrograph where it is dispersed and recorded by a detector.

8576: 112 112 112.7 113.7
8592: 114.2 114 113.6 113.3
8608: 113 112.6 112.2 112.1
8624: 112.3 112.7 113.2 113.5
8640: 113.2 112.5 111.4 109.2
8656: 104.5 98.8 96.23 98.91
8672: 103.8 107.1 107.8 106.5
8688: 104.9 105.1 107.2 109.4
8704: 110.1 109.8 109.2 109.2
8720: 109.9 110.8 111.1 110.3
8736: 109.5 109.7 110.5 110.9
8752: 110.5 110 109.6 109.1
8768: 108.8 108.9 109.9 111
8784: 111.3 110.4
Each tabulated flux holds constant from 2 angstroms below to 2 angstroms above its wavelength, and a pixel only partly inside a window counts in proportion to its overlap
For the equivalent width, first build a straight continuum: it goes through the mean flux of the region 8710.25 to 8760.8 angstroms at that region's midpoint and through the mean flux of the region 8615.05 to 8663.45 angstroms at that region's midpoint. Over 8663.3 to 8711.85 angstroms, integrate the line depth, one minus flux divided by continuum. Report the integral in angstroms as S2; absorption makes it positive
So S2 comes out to 1.8 angstroms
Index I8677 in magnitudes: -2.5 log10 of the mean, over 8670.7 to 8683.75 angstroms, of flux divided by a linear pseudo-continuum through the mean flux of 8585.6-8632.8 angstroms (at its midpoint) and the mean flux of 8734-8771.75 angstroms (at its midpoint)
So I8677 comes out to 0.05 mag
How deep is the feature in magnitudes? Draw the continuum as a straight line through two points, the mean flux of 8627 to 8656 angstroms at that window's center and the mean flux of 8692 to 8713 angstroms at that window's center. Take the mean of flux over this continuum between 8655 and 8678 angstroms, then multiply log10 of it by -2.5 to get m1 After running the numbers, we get 0.09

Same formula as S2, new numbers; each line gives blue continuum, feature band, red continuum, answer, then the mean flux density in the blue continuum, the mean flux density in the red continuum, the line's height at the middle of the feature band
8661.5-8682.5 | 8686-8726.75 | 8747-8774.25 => -1.22 angstroms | 103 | 110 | 105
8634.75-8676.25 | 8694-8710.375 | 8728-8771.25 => -0.17 angstroms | 106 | 110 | 108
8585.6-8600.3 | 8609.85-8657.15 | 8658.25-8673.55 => -2.69 angstroms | 114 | 99.3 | 106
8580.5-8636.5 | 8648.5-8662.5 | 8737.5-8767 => 0.92 angstroms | 113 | 110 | 112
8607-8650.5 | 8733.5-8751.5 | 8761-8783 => 0.01 angstroms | 113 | 110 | 110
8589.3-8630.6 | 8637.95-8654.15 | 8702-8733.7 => 0.07 angstroms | 113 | 110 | 112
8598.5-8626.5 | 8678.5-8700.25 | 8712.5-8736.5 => 0.85 angstroms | 113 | 110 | 111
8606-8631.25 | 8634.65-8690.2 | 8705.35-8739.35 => 2.61 angstroms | 113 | 110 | 111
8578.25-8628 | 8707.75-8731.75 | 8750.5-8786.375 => 0.17 angstroms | 113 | 110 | 111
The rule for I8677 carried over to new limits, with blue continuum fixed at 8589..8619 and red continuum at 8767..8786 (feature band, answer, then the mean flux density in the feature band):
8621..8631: 0.003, 113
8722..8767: 0.005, 110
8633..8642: -0.007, 113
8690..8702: 0.043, 107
